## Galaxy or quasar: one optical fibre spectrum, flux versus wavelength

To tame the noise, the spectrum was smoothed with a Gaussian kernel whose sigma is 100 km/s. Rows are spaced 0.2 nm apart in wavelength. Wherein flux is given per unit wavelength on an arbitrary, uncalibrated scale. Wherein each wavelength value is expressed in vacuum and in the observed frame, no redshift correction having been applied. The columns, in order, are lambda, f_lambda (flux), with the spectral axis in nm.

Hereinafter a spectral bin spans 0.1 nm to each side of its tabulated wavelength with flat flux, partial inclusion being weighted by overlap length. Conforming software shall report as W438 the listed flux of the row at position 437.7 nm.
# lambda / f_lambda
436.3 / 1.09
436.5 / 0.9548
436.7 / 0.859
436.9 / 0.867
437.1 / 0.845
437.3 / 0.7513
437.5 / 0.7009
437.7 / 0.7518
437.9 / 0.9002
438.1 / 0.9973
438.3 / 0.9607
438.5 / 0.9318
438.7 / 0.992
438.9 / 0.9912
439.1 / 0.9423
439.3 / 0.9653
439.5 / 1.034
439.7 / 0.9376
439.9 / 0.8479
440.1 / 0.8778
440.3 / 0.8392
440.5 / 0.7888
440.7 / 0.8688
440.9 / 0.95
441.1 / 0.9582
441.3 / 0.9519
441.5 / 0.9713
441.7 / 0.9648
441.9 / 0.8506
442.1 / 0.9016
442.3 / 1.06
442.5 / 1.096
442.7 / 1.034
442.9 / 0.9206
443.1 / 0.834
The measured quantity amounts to 0.7518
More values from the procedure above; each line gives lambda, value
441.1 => 0.9582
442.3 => 1.06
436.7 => 0.859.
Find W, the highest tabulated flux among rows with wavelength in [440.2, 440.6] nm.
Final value 0.8392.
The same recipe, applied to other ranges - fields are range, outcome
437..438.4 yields 0.9973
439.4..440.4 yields 1.034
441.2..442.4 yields 1.06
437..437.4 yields 0.845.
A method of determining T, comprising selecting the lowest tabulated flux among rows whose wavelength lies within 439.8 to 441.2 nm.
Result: 0.7888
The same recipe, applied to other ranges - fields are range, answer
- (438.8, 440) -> 0.8479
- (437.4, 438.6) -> 0.7009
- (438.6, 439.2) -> 0.9423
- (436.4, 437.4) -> 0.7513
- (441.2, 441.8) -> 0.9519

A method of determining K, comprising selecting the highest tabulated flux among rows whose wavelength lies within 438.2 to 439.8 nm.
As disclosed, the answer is 1.034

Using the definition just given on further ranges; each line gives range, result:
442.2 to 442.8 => 1.096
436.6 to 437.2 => 0.867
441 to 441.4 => 0.9582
